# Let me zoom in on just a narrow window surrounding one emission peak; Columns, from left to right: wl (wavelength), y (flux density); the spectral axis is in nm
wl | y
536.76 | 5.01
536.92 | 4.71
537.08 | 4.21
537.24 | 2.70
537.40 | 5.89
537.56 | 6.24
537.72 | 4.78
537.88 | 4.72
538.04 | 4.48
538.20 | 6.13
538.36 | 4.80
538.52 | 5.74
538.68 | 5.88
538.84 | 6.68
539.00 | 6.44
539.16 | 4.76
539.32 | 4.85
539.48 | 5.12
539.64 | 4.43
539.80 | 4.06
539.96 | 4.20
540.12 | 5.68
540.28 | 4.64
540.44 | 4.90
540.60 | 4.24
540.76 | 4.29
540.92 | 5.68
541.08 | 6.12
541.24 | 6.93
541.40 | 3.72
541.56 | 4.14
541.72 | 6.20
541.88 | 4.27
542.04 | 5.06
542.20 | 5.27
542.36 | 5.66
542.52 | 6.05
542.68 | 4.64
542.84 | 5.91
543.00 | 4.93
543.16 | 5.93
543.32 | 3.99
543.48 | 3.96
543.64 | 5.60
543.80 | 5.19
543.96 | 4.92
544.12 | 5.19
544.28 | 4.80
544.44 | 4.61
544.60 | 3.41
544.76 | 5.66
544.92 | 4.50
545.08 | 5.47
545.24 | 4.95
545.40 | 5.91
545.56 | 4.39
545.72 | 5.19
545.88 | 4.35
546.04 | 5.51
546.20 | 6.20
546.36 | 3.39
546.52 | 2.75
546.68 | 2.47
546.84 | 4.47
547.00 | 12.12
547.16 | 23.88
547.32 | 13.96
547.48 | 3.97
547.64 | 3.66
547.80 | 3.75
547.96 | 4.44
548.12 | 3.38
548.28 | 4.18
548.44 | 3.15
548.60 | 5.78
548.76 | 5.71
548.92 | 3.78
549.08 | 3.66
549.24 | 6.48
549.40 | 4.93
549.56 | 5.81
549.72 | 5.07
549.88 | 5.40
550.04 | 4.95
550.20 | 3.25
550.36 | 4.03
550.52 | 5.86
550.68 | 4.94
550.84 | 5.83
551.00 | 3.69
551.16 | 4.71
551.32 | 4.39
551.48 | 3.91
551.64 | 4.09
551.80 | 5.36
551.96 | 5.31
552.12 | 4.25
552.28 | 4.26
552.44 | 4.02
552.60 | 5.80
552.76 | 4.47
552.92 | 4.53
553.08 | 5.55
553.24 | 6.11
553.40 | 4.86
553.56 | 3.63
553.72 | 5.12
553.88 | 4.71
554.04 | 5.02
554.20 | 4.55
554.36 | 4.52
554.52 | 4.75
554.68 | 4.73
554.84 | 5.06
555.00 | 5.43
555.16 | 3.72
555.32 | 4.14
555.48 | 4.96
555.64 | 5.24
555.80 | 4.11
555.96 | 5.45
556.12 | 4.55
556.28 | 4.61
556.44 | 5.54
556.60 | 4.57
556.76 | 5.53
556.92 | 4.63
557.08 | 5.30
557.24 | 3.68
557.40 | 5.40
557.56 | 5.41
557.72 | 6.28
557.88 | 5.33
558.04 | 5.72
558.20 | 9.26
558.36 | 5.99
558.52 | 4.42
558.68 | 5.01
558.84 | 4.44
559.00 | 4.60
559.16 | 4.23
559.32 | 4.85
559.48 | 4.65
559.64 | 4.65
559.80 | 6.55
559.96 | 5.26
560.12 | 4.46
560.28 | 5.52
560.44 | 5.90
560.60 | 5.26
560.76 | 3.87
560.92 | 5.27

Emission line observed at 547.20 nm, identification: H-beta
